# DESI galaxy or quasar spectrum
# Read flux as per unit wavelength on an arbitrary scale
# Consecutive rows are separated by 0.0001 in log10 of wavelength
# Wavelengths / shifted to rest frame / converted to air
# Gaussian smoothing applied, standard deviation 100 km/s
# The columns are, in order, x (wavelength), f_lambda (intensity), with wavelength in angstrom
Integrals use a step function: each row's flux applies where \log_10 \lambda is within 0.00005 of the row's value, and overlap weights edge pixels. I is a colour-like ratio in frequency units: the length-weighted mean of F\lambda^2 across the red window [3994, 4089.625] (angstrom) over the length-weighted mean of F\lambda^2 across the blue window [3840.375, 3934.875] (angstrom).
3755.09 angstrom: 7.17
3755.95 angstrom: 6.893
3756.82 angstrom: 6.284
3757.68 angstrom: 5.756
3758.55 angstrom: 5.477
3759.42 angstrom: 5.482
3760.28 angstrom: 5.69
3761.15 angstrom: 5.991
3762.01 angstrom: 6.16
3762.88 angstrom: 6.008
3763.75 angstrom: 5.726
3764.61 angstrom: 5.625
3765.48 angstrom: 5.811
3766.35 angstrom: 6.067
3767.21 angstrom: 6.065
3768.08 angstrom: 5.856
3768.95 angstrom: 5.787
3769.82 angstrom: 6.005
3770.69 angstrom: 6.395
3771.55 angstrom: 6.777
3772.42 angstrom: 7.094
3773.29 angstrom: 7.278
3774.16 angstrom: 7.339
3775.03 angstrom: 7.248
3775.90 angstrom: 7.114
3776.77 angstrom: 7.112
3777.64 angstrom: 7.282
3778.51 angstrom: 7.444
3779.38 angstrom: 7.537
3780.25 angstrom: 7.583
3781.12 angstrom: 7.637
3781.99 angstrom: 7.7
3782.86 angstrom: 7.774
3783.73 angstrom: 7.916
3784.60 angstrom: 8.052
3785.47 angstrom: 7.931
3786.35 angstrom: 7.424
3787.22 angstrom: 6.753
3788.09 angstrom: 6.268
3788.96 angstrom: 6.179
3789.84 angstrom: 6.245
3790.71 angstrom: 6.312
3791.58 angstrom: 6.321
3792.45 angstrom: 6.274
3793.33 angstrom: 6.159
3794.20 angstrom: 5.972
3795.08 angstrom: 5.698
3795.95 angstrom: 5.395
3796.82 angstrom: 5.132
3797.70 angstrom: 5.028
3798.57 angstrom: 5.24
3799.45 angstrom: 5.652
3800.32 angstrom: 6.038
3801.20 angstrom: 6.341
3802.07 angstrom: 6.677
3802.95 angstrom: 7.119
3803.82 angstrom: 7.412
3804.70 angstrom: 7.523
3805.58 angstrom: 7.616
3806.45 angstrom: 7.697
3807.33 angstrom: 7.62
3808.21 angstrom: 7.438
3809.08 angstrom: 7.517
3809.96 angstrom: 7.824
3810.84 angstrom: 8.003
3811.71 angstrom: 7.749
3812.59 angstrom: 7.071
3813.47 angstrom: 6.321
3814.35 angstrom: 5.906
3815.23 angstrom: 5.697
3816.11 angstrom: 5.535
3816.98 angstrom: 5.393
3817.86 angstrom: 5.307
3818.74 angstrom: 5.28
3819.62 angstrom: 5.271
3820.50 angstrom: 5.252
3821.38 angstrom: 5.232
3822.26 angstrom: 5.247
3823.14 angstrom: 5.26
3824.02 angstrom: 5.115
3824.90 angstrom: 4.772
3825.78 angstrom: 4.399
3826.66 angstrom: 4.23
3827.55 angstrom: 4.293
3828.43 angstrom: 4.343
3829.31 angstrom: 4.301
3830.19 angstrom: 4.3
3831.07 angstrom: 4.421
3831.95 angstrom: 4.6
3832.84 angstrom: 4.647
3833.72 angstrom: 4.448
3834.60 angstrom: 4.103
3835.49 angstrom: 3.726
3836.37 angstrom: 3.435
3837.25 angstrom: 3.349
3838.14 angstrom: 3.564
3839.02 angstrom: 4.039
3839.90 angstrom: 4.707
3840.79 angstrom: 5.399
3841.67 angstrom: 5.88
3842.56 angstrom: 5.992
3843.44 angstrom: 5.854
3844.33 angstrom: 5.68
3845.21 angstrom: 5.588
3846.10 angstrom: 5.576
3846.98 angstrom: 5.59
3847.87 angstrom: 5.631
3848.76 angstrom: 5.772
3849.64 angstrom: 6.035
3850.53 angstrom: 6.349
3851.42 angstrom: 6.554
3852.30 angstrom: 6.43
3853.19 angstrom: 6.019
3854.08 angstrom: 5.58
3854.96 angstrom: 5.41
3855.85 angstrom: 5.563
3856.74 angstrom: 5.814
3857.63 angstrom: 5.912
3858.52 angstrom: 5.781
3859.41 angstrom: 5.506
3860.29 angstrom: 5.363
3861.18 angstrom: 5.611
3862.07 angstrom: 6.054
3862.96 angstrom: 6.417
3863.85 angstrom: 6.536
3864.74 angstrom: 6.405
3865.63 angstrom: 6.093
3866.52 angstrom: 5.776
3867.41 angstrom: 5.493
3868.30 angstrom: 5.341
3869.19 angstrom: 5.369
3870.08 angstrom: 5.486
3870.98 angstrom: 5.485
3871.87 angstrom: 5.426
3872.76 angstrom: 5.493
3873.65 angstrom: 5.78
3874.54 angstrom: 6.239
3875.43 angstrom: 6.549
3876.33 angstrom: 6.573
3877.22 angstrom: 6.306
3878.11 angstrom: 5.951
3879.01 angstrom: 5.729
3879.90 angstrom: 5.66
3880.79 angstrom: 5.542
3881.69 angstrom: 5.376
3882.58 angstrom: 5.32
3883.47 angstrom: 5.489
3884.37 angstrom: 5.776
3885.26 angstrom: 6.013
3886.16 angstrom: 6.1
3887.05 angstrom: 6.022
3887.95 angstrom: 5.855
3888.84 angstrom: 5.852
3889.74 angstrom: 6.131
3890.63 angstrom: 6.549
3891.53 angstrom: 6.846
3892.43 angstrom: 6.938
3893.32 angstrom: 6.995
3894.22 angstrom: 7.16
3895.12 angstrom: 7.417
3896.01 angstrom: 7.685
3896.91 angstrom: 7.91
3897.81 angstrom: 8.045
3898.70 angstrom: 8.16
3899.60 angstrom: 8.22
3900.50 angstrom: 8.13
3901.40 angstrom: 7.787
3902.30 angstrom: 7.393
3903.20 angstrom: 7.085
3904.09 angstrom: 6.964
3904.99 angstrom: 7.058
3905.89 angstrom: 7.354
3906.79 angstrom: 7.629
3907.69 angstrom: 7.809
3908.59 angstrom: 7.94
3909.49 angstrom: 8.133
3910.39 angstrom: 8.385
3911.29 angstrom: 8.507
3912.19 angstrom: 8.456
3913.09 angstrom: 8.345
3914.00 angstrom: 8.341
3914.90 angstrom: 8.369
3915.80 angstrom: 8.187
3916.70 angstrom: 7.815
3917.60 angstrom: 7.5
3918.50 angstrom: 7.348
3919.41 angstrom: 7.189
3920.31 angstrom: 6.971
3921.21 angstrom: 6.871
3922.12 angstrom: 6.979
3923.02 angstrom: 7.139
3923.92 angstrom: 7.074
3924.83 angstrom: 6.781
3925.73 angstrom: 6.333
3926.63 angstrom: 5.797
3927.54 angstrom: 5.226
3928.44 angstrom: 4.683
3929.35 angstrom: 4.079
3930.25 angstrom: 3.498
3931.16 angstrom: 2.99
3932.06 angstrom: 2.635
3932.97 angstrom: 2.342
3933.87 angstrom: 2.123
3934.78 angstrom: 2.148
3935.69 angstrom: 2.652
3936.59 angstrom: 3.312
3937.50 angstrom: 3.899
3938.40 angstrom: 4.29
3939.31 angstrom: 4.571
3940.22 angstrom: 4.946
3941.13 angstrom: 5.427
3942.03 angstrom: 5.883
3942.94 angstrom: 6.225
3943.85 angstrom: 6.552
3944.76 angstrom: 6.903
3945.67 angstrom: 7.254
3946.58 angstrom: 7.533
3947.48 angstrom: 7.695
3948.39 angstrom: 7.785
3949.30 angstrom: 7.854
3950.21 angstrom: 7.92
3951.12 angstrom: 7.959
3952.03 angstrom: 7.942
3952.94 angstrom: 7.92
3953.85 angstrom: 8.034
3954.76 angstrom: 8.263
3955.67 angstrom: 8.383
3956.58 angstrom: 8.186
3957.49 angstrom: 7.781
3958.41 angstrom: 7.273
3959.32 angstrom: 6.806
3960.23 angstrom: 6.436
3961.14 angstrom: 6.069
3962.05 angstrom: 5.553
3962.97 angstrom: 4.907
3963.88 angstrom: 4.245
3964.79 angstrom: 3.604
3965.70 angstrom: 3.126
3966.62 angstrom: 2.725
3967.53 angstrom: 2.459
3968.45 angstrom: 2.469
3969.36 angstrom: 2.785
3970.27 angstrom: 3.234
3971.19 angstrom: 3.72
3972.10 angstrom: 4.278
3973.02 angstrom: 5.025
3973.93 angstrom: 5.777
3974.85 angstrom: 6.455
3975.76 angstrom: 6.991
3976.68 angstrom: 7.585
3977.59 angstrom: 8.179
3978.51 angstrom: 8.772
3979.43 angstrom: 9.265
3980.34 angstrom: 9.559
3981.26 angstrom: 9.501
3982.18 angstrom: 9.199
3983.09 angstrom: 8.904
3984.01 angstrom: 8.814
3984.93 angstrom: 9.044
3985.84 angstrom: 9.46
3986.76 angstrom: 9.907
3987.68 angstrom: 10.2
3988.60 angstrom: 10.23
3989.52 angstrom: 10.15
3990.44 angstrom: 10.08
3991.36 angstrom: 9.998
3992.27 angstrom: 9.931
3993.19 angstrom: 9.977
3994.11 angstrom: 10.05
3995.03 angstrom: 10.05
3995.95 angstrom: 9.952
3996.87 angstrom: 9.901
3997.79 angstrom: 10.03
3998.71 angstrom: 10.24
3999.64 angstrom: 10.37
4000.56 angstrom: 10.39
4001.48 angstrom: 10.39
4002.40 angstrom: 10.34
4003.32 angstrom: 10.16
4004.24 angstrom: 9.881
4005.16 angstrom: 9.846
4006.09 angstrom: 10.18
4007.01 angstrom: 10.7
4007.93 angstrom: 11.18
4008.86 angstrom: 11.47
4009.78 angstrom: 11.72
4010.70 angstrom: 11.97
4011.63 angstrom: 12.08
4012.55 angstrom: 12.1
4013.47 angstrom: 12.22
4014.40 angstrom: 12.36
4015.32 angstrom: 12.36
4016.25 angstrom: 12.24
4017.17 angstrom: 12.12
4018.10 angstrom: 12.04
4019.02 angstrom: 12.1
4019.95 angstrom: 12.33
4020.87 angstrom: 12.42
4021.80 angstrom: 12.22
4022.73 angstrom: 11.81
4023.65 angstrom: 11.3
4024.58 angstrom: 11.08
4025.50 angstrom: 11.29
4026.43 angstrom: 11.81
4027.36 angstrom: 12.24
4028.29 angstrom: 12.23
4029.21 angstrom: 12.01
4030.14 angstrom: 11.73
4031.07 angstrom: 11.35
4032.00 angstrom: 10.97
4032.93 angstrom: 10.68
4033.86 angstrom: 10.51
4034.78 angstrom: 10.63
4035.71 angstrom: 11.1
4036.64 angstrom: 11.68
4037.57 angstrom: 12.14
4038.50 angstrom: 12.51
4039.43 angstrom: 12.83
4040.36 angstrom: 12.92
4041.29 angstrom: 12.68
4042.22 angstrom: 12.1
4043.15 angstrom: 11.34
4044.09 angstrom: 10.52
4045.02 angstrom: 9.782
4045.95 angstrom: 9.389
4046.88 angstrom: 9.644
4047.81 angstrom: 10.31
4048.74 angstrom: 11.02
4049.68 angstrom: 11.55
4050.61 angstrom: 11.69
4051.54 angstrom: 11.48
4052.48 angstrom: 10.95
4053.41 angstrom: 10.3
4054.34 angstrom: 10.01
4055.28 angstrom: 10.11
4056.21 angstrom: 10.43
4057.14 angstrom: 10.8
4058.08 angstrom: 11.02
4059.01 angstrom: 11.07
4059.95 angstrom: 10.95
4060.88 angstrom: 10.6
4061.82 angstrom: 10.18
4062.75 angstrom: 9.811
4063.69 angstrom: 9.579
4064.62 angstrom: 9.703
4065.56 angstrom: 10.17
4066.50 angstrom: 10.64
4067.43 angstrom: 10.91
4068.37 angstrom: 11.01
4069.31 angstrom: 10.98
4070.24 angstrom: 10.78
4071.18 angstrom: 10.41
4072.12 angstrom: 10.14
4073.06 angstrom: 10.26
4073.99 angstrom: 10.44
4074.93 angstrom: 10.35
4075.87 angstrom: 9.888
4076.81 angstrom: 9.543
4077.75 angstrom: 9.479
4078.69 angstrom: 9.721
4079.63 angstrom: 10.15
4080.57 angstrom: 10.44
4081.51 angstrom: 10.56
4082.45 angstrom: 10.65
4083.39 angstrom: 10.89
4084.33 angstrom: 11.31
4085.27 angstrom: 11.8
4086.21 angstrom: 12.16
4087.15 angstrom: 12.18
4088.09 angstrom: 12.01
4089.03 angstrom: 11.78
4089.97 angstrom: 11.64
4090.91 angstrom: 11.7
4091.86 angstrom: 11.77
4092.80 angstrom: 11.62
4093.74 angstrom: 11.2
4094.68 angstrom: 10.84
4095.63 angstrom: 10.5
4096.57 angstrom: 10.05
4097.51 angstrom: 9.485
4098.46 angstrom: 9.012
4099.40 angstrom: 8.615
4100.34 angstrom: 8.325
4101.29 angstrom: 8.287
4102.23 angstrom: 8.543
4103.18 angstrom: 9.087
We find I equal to 1.89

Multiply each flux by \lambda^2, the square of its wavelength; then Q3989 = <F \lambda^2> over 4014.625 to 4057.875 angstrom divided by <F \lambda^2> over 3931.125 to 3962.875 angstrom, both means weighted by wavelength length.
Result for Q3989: 2.0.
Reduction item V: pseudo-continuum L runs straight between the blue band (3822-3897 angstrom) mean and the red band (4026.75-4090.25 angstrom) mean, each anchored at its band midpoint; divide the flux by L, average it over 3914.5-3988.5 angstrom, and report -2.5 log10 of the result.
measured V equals 0.27 mag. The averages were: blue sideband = 5.59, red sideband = 10.9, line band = 6.29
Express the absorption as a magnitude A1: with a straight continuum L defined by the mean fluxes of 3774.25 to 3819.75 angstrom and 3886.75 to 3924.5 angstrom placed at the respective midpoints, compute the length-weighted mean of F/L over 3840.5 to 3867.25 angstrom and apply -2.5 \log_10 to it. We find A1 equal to 0.21 mag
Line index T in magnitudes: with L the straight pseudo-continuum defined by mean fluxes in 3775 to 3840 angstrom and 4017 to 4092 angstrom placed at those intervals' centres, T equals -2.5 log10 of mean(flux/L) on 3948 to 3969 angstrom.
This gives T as 0.41 mag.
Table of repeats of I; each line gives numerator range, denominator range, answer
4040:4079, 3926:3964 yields 1.94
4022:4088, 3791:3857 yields 2.18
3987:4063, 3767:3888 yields 2.05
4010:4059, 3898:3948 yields 1.91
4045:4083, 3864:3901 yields 1.81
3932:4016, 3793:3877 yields 1.47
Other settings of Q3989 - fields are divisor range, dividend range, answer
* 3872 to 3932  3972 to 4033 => 1.62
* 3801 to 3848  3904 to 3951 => 1.19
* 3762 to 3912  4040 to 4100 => 1.94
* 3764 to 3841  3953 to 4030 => 1.66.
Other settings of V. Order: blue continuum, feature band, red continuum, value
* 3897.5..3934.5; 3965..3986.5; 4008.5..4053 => 0.413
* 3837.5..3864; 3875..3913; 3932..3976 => -0.236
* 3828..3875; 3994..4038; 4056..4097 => -0.208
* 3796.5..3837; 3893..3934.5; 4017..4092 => 0.148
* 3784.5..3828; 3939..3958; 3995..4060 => 0.292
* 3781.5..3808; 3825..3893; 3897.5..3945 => 0.176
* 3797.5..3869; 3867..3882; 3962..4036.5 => 0.150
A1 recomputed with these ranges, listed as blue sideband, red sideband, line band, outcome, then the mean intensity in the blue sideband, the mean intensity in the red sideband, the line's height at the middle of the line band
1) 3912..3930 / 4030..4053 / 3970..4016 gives 0.005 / 6.91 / 11.2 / 9.5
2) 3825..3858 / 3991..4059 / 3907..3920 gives -0.078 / 5.06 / 11.1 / 7.45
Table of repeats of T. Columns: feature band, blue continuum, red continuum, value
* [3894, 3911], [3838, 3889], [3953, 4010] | -0.18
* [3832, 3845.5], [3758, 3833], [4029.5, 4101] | 0.43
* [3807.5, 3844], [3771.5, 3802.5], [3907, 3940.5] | 0.23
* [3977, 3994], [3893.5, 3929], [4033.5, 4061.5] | -0.01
